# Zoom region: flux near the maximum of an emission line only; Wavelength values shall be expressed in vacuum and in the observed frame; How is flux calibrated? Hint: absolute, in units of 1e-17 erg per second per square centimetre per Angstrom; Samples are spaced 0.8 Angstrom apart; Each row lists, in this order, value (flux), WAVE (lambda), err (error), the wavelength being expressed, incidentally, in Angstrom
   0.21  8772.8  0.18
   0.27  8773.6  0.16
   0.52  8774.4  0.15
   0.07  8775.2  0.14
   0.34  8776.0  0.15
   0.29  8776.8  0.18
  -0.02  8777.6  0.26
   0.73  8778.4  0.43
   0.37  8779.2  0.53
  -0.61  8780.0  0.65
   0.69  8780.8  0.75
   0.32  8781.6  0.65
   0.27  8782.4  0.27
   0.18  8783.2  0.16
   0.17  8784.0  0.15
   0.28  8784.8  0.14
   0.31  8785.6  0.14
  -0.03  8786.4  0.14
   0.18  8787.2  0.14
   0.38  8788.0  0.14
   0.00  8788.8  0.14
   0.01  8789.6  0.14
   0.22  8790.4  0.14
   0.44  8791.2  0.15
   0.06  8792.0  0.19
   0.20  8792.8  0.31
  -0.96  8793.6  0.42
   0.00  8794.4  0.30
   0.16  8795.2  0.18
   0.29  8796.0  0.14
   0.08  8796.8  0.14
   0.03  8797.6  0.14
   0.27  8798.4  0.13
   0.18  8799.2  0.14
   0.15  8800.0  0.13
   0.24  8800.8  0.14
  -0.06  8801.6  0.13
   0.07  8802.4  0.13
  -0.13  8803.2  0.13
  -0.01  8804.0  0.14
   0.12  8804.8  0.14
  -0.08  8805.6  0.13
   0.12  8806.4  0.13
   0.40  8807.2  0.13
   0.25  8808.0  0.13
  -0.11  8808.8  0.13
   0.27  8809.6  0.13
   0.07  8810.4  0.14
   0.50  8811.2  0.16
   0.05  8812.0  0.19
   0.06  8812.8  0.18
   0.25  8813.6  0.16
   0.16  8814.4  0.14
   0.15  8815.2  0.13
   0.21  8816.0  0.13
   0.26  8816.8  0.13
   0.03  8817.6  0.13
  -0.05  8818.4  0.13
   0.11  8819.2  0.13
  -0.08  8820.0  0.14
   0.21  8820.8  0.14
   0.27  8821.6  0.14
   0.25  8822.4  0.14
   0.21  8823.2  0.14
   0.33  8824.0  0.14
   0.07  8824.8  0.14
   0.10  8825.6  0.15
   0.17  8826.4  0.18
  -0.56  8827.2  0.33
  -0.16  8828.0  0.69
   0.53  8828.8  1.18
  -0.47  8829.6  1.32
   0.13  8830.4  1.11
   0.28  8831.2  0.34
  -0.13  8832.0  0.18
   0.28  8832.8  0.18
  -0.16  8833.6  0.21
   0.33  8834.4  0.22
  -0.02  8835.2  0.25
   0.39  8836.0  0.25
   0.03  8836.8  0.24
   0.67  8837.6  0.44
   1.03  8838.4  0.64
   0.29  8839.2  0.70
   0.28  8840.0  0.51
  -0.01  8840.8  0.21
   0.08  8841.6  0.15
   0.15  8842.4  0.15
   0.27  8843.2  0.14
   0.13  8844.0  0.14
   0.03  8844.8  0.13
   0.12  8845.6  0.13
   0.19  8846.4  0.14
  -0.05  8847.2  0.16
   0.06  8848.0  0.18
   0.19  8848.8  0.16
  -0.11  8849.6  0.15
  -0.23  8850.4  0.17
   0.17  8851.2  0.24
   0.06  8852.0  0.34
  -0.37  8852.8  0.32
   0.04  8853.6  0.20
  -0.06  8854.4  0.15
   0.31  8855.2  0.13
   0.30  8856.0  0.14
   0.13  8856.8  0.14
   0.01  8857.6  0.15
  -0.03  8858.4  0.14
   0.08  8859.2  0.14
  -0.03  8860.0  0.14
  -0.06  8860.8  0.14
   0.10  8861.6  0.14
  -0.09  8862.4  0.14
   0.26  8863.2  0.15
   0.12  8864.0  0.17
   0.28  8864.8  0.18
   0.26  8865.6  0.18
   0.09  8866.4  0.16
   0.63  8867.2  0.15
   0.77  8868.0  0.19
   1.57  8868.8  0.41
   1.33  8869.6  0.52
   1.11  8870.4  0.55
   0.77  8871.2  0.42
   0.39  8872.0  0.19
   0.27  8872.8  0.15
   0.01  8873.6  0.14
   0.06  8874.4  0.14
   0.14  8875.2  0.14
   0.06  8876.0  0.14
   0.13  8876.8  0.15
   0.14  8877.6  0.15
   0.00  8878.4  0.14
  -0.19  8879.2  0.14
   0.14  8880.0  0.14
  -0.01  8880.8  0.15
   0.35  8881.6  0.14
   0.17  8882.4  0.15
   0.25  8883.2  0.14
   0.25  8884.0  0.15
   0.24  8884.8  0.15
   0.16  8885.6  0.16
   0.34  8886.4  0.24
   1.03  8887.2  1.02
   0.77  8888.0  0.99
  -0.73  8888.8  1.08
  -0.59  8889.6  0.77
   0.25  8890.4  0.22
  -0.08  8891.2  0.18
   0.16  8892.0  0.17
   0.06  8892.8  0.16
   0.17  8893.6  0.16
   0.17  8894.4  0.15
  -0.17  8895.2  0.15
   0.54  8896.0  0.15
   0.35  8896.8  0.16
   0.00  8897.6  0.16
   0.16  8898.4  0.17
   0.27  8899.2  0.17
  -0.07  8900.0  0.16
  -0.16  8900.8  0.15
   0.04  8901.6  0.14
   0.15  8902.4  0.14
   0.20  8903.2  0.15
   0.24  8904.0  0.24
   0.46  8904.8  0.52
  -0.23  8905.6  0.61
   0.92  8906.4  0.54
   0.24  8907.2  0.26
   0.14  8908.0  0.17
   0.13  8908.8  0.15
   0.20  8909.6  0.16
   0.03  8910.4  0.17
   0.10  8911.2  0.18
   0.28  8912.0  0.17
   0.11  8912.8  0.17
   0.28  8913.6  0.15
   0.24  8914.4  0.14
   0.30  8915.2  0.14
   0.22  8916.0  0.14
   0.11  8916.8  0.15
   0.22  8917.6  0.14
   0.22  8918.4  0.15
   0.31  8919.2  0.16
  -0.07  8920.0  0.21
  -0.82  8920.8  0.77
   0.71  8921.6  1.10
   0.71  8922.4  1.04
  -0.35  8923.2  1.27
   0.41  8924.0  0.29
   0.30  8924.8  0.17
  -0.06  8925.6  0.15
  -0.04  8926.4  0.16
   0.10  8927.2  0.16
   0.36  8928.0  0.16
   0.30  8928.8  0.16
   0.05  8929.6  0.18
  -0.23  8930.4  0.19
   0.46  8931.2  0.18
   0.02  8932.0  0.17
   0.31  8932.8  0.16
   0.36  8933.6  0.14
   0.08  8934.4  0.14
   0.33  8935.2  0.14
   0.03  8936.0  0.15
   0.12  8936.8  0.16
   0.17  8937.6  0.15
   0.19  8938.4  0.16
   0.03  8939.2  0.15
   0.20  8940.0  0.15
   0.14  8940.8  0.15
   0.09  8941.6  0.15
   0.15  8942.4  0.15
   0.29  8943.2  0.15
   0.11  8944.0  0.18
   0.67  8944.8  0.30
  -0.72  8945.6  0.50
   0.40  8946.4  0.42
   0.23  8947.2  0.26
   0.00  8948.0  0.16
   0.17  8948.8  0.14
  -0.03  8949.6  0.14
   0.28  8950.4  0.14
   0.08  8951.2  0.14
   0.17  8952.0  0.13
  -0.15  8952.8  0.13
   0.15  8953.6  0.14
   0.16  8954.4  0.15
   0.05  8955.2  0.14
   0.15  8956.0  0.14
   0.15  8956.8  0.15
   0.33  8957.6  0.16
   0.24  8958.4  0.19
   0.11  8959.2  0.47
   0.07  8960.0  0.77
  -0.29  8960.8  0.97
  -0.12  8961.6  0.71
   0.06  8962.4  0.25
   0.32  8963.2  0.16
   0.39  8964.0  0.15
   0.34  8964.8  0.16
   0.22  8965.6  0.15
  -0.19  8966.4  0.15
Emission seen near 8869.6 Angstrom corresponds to H-beta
